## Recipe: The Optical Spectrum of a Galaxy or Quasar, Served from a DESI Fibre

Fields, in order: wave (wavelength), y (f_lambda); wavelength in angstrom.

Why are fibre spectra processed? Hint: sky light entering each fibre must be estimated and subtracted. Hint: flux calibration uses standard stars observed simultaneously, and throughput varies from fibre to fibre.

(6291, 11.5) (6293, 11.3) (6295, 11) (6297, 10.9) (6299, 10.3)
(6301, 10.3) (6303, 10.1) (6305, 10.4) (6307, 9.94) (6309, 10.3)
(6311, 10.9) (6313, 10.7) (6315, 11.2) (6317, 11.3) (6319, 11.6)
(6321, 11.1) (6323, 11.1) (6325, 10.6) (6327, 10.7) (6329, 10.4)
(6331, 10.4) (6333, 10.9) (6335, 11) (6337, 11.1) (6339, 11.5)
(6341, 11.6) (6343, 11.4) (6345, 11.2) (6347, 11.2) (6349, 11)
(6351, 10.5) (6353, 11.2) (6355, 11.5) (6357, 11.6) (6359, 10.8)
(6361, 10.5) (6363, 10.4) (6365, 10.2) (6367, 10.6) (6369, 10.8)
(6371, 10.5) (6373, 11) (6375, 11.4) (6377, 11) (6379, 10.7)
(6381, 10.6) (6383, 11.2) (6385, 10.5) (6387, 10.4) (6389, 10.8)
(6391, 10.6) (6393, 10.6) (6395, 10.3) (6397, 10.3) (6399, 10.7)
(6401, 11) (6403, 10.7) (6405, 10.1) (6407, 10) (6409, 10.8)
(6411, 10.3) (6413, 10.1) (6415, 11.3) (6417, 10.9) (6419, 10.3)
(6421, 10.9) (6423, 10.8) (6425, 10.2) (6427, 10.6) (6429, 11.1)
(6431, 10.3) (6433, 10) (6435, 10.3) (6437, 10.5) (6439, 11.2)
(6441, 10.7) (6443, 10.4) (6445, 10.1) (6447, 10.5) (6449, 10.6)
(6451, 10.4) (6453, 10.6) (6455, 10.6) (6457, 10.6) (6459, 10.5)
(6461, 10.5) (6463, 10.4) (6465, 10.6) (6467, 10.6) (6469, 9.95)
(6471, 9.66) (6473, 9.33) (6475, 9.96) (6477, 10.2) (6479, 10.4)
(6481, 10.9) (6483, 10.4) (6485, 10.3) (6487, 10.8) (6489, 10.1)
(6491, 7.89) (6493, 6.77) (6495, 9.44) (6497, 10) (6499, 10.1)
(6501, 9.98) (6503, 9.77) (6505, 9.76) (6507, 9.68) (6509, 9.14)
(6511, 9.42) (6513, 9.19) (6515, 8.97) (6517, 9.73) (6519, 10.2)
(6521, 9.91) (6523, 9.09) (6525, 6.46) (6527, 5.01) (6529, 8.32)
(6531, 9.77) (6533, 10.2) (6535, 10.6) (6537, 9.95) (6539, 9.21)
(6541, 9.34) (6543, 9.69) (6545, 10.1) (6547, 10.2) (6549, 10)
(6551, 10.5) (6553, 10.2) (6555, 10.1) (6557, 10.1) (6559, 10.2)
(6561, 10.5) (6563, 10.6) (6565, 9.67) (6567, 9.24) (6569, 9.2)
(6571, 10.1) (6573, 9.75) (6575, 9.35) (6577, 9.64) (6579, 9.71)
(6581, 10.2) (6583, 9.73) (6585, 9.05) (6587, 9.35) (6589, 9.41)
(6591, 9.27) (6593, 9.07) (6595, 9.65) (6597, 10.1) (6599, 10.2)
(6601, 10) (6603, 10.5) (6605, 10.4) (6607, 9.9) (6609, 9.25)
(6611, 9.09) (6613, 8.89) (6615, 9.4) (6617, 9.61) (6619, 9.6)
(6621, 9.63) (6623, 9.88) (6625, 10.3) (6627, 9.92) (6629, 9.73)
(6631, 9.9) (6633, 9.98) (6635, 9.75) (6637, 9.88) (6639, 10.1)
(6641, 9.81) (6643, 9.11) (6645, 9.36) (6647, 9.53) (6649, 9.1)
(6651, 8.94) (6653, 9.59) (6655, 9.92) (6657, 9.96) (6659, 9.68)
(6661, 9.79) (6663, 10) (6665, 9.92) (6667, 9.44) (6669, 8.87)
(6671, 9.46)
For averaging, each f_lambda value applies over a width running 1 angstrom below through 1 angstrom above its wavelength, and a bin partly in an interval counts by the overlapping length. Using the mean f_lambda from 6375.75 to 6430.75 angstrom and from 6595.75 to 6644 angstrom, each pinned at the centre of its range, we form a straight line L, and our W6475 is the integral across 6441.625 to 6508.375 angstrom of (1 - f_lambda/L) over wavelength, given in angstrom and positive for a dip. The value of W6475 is 1.9 angstrom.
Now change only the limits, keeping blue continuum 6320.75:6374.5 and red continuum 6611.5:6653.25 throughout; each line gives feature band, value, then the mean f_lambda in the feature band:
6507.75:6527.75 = 2.7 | 8.77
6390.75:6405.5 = 0.2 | 10.5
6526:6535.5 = 1.3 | 8.68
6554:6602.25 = 0.5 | 9.76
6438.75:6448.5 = 0.0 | 10.5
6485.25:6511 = 1.9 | 9.48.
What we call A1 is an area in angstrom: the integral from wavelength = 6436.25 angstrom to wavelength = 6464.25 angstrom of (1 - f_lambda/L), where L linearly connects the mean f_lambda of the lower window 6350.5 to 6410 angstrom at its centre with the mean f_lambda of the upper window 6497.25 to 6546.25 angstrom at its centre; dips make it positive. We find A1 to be -1.4 angstrom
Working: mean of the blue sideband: 10.7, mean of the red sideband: 9.33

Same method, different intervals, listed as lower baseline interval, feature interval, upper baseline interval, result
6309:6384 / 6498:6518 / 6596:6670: 1.3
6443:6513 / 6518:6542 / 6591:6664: 2.2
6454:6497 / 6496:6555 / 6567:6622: 2.2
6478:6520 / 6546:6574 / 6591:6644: -0.9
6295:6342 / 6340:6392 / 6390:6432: -1.0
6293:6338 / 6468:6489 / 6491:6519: -1.4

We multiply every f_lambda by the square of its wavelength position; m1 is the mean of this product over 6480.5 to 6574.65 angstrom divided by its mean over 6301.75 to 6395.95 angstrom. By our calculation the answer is 0.93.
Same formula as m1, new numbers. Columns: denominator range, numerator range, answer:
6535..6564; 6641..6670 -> 0.98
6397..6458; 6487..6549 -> 0.91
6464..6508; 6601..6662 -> 1.03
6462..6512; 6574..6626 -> 1.02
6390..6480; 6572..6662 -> 0.98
